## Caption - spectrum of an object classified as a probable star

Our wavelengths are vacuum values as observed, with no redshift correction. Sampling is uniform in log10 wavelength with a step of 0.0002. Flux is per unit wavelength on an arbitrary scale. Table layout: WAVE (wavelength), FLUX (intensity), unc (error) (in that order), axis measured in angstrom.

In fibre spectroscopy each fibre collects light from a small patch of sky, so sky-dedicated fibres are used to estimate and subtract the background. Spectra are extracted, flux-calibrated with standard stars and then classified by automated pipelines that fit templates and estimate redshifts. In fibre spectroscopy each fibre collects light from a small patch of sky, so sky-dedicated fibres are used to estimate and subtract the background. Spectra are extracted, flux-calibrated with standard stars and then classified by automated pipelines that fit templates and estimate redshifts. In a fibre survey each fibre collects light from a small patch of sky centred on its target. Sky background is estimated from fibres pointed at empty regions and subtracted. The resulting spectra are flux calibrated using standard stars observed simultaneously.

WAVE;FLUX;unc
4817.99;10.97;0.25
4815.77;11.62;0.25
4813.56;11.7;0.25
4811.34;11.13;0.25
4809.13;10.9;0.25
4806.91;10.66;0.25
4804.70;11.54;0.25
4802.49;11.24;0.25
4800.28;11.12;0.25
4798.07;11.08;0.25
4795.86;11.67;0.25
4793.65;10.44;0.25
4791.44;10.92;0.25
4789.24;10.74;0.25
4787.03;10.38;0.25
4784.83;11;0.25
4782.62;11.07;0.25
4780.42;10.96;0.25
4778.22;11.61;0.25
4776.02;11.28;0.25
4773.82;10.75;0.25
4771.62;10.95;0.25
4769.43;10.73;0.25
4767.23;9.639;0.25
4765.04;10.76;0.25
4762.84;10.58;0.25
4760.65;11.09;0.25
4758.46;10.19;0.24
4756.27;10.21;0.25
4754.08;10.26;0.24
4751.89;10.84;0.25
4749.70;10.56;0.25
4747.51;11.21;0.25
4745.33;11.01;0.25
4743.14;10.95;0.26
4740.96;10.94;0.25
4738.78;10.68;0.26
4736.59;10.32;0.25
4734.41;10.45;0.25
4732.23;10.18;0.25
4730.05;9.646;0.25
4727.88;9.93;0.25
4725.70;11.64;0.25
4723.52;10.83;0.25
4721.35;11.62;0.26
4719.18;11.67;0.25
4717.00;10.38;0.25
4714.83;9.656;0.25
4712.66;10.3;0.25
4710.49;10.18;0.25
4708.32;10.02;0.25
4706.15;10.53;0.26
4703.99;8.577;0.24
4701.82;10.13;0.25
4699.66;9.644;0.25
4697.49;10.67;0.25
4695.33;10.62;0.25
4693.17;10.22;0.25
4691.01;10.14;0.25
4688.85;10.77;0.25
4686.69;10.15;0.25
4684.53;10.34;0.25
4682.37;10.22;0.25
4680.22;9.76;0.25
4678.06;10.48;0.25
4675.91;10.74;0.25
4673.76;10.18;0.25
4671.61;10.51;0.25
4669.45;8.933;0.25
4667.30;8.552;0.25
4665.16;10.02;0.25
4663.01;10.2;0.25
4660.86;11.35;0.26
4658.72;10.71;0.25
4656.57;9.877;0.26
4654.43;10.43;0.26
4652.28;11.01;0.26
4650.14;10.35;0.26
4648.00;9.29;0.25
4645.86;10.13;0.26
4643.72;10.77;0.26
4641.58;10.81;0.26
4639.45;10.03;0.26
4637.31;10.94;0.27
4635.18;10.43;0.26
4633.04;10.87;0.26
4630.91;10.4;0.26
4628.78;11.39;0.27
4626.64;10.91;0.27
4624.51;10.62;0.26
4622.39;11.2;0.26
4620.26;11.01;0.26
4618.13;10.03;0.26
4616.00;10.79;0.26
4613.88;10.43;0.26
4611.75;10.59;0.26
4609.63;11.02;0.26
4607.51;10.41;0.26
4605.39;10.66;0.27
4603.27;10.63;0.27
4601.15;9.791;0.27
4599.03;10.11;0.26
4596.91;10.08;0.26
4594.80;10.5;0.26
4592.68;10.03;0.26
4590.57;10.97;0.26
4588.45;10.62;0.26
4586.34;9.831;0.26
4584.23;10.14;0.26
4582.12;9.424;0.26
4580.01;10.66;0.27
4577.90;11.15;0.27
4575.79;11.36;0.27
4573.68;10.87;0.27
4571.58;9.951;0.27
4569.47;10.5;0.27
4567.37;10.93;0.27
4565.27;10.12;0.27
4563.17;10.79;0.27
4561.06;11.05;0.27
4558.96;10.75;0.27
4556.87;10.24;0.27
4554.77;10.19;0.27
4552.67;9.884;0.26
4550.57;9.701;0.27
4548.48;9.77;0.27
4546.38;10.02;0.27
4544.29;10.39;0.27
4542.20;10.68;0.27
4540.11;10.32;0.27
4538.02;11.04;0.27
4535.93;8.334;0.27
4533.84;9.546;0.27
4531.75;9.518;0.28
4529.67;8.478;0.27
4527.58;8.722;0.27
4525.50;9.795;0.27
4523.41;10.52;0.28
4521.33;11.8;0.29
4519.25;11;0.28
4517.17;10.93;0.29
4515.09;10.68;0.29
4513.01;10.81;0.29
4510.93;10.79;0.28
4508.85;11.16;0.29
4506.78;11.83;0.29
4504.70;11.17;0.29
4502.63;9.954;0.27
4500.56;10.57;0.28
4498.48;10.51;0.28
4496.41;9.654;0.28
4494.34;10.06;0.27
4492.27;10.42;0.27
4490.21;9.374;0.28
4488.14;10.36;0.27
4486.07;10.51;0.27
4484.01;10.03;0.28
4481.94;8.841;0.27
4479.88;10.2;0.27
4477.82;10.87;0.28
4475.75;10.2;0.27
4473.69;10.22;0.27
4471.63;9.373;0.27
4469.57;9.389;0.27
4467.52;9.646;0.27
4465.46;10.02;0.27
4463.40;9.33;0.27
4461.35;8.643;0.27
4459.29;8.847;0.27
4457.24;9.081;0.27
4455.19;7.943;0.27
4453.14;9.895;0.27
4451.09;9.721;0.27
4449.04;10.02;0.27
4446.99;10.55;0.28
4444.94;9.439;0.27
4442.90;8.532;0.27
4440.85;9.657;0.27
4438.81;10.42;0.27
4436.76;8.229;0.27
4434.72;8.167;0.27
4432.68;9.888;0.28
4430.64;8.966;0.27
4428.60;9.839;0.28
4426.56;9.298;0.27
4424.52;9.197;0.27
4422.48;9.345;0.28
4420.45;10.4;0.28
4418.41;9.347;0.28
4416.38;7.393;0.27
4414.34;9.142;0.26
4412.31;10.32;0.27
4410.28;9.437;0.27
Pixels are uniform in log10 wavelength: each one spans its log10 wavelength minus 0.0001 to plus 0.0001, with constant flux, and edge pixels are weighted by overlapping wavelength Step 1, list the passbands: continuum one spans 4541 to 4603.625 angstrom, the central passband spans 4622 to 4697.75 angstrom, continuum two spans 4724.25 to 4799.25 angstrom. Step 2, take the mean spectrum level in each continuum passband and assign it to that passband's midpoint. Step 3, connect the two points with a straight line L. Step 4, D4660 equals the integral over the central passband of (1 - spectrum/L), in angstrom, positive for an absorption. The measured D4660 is 1.11 angstrom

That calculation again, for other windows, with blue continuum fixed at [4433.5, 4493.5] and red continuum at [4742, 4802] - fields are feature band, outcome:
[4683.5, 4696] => 0.15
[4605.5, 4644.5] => -1.79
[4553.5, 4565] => -0.68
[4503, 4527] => -2.67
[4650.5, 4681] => 0.56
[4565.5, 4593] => -1.22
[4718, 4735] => -0.18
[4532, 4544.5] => -0.14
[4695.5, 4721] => 0.84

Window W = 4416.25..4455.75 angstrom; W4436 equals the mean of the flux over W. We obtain 9.37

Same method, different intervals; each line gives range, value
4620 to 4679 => 10.4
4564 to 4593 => 10.5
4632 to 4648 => 10.5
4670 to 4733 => 10.3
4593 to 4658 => 10.5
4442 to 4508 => 9.86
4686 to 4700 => 10.4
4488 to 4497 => 9.96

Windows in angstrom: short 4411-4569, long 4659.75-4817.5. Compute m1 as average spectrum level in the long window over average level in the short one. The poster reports 1.1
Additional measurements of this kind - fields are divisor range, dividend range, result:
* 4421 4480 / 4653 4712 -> 1.07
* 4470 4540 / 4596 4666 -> 1.03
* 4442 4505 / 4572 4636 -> 1.08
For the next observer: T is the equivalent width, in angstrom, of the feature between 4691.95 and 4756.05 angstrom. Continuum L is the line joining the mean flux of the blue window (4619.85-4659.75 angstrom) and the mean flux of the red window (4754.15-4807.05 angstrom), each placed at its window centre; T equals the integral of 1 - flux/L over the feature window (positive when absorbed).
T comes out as 1.6 angstrom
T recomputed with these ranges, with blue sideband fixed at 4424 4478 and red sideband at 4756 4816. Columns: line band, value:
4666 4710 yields 1.81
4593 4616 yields -0.69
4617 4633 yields -0.92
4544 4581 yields -1.97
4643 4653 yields 0.04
